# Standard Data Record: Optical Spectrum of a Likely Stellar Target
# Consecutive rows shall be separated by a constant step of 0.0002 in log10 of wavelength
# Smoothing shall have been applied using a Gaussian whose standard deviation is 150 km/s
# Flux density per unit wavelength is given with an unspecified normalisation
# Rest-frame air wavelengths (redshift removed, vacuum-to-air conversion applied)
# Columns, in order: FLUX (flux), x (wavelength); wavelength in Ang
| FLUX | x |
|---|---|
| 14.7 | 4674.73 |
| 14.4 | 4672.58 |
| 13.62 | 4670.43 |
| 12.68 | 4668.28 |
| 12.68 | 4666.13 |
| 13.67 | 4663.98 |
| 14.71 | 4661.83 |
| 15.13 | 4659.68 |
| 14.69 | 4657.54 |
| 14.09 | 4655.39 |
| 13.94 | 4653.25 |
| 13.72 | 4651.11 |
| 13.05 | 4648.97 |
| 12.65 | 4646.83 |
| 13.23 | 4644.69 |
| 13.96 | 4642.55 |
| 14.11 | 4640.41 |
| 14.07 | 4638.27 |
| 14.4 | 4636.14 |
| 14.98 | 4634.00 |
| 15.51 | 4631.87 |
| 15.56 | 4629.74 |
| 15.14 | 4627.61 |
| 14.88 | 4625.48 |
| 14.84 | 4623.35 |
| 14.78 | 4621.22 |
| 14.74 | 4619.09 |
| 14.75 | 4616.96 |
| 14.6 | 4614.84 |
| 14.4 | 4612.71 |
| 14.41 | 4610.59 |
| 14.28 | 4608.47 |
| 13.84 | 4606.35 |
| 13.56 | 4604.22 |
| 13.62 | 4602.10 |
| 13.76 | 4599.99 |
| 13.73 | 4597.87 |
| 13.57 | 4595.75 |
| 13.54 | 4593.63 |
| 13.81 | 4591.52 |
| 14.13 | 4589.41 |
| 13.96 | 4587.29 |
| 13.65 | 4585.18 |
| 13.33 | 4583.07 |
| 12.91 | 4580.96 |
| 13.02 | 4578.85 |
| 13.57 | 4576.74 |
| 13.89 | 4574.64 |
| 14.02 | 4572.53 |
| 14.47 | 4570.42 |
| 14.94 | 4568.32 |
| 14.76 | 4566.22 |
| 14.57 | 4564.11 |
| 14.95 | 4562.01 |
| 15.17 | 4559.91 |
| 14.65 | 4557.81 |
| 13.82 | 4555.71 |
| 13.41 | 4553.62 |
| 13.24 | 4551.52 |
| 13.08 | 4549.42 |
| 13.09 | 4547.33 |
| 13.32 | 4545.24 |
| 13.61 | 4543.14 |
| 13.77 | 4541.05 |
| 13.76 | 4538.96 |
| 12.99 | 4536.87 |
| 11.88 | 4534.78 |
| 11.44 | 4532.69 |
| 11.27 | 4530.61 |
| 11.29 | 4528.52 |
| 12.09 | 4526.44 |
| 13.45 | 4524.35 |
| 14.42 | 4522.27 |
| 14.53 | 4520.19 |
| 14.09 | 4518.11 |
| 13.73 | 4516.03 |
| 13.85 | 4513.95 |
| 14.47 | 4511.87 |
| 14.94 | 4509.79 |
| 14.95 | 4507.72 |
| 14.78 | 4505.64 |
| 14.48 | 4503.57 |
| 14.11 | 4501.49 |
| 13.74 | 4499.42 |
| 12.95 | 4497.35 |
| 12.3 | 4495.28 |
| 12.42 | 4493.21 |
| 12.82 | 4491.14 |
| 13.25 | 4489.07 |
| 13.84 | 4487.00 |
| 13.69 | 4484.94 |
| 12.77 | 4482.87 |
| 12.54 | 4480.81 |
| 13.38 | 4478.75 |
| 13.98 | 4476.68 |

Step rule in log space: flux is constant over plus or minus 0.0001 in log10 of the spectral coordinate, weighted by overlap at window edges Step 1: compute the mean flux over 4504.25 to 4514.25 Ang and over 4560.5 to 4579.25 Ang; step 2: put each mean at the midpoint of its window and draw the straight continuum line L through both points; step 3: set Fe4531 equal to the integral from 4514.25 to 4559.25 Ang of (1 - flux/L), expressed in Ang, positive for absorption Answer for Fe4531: 4.0 Ang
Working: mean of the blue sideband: 14.7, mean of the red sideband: 14.3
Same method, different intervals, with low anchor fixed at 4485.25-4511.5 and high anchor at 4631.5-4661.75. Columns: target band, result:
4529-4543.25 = 1.31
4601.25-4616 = -0.12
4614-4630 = -0.97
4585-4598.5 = 0.18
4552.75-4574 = -0.89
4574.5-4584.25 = 0.44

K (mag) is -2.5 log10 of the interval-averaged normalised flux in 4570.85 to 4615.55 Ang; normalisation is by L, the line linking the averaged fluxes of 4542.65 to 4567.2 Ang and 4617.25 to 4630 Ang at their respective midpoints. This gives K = 0.06 mag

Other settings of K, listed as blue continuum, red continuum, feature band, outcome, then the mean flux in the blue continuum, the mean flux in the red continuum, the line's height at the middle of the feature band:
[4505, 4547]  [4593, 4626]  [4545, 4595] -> -0.01 mag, 13.4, 14.2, 13.8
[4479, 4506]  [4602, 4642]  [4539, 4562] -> 0.01 mag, 13.3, 14.6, 13.9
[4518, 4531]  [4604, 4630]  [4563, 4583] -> -0.01 mag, 13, 14.6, 13.9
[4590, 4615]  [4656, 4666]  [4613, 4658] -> -0.02 mag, 13.9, 14.3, 14.2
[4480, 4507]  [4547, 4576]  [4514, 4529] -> 0.02 mag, 13.4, 14.2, 13.7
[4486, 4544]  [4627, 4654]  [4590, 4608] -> 0.02 mag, 13.4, 14.2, 13.9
